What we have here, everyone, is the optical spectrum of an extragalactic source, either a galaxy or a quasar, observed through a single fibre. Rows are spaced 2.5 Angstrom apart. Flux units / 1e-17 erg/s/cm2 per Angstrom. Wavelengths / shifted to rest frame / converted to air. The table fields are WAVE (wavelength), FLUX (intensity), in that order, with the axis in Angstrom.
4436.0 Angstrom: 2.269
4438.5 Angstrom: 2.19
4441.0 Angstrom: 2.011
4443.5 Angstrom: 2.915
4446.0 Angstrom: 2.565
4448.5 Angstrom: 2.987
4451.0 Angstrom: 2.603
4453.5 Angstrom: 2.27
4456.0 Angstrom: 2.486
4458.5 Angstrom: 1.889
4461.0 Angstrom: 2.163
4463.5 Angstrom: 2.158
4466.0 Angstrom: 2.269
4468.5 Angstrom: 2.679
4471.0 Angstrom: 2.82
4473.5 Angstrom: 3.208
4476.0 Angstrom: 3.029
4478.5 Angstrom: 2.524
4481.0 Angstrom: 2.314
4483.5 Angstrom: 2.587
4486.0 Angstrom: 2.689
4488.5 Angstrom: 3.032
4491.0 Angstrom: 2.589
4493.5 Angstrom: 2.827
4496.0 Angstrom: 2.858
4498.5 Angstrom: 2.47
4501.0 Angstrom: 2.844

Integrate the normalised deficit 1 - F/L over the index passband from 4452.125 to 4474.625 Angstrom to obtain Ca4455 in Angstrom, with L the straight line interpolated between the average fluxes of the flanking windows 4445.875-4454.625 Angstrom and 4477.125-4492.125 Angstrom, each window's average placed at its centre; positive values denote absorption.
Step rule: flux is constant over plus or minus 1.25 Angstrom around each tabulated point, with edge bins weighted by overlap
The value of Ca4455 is 1.6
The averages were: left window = 2.62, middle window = 2.43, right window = 2.63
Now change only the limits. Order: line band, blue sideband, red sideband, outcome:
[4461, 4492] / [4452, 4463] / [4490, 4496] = -1.8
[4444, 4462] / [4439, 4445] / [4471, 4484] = 0.6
